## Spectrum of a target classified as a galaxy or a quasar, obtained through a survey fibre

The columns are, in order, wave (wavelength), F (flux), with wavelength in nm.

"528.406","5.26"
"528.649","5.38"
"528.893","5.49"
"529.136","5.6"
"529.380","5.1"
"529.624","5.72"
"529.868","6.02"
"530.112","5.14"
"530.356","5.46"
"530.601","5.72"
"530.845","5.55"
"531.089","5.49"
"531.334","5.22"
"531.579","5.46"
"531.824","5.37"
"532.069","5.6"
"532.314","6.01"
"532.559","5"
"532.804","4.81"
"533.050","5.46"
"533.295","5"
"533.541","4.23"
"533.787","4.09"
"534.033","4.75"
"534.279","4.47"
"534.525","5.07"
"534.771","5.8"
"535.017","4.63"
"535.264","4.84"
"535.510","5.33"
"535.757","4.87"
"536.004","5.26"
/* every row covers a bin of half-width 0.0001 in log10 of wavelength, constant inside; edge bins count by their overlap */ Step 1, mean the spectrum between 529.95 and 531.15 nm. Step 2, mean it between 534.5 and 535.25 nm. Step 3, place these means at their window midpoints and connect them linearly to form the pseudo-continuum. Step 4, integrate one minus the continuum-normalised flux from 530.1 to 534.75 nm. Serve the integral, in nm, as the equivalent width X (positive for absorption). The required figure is 0.151 nm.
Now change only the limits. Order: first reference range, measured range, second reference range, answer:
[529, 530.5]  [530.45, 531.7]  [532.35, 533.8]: -0.05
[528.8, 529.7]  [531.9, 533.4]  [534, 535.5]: -0.05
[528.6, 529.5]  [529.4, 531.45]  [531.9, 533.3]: -0.06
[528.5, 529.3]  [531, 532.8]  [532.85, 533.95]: -0.16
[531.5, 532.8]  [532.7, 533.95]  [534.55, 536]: 0.14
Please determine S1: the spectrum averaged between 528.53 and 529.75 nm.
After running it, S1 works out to 5.46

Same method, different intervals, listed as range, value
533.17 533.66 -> 4.62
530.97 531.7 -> 5.38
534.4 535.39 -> 5.09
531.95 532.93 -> 5.35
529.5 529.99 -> 5.87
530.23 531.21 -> 5.56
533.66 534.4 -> 4.43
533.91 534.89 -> 5.02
